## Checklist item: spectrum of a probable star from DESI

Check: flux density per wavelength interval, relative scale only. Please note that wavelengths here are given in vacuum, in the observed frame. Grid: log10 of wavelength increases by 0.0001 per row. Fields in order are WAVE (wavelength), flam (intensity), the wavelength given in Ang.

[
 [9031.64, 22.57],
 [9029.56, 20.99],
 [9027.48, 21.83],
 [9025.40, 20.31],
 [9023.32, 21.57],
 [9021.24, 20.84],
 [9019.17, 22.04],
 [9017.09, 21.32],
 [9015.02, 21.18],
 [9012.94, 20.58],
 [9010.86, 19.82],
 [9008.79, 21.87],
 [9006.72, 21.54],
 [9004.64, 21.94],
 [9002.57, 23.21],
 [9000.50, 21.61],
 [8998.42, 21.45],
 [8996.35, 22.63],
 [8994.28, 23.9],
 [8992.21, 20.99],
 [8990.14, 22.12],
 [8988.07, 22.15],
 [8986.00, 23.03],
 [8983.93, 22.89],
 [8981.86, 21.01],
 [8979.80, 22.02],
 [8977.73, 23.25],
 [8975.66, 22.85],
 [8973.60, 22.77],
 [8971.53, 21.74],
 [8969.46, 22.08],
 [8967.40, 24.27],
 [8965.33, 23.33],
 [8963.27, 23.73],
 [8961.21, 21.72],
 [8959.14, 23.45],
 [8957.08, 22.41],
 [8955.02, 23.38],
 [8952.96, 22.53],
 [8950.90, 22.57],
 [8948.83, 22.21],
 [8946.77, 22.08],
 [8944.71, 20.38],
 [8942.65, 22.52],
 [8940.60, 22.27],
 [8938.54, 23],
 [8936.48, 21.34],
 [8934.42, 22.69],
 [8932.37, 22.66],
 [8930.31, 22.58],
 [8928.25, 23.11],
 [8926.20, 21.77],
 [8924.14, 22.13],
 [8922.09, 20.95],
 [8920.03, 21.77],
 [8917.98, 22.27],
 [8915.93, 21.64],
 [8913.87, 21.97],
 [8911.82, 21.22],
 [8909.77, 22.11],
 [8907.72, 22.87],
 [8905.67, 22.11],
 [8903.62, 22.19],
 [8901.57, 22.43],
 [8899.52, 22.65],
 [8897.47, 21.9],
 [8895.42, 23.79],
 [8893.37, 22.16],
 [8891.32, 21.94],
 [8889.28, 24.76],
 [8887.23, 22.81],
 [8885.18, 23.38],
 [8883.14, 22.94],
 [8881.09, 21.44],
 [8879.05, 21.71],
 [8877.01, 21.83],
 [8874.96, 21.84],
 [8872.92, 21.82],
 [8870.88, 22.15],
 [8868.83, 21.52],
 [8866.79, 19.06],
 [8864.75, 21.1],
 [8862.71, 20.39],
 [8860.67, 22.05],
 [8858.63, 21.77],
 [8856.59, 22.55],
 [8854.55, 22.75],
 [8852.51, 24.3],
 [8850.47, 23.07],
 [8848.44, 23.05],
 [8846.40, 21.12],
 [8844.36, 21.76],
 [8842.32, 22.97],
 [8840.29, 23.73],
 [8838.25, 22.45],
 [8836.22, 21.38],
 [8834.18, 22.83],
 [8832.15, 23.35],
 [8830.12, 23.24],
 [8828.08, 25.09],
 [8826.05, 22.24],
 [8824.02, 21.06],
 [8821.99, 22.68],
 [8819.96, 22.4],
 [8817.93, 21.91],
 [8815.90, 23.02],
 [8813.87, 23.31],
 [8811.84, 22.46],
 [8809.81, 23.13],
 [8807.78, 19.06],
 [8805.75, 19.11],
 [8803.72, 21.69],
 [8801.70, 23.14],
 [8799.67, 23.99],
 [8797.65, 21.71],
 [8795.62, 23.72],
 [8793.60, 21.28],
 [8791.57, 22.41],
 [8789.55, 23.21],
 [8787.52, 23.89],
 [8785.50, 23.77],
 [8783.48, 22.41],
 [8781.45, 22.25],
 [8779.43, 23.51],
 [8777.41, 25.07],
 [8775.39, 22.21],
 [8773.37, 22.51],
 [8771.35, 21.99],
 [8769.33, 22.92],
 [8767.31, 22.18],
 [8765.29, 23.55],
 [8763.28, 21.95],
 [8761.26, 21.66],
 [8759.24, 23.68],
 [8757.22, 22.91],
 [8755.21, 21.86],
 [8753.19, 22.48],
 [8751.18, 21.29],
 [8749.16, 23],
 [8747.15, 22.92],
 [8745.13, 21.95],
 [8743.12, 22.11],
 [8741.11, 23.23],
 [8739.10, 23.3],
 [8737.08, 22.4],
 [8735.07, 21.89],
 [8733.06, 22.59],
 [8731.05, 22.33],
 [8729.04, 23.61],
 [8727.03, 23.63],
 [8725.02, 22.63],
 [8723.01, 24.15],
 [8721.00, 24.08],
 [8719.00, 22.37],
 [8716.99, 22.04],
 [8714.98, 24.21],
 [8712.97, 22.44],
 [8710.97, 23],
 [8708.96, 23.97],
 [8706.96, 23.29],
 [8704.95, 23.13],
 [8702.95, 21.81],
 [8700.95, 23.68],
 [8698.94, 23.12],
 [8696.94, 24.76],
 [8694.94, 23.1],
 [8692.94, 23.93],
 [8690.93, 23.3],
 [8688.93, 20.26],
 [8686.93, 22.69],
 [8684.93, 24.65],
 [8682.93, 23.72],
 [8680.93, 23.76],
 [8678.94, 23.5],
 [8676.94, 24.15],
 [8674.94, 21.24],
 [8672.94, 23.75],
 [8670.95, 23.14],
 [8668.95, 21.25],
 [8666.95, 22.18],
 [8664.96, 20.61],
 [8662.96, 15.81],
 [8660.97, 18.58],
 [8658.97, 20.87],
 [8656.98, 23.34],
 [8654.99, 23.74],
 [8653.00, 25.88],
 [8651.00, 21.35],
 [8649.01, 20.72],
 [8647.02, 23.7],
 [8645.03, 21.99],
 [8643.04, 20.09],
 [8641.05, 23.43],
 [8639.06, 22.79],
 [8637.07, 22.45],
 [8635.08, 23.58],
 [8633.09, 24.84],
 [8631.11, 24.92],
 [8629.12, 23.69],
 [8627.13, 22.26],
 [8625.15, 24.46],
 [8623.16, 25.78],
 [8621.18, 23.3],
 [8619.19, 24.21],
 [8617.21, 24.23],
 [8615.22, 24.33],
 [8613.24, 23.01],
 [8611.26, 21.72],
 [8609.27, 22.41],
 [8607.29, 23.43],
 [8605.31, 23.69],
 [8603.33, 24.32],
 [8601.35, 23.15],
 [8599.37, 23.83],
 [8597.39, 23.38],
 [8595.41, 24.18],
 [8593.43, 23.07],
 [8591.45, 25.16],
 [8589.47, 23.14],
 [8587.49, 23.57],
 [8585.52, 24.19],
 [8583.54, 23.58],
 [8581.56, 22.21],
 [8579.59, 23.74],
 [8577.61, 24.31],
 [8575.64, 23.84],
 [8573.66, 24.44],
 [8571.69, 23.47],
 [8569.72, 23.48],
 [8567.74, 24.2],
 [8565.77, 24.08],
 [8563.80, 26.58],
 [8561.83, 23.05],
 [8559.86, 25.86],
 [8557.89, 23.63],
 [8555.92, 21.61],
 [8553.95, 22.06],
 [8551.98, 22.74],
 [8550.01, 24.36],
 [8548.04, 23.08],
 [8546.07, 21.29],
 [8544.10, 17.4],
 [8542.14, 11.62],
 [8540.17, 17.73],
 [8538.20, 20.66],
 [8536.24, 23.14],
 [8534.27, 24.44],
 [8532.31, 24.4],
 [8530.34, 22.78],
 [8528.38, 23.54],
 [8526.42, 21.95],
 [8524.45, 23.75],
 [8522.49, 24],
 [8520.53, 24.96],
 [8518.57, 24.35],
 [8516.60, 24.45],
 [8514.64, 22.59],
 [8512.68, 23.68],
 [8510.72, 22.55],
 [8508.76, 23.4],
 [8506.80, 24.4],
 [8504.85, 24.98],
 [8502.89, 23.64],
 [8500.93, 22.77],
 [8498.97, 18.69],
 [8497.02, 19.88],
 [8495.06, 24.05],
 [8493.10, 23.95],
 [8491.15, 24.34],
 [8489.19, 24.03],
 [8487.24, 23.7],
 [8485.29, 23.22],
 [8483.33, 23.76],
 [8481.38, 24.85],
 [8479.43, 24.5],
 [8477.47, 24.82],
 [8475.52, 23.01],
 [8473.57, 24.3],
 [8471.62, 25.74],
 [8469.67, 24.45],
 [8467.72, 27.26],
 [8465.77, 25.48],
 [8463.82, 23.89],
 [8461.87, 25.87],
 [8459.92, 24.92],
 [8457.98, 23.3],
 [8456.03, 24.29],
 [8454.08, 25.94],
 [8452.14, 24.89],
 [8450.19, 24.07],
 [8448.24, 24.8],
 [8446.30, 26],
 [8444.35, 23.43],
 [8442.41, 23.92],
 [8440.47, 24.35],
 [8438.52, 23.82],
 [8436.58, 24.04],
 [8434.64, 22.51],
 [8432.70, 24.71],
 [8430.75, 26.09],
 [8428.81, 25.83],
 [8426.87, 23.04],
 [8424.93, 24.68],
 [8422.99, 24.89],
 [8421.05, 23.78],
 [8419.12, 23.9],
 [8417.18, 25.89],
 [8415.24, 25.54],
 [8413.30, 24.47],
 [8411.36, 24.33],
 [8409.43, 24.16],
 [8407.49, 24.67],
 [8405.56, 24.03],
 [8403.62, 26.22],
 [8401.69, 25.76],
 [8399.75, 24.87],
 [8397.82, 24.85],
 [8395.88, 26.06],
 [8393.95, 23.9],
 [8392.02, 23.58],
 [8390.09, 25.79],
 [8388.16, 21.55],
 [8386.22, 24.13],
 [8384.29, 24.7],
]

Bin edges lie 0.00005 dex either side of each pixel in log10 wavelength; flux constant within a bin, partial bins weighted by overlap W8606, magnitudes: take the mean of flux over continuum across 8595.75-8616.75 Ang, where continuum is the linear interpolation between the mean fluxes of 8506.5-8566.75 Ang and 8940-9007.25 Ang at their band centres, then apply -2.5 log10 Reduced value -0.034 mag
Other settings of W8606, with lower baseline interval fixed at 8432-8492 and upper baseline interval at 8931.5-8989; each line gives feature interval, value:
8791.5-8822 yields 0.05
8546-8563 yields 0.04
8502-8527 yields 0.02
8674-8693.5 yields 0.02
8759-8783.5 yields 0.02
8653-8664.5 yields 0.13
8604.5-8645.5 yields 0.02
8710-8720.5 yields 0.03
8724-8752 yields 0.04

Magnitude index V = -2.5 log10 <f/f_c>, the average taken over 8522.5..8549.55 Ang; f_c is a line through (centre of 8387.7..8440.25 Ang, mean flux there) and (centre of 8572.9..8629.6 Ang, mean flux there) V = 0.13 mag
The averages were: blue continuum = 24.6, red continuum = 23.7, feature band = 21.4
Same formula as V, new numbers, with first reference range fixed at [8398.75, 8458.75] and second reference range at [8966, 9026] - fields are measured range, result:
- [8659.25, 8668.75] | 0.20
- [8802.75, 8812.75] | 0.09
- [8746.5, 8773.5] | 0.03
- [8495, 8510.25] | 0.07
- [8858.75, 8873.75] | 0.07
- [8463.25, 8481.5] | -0.02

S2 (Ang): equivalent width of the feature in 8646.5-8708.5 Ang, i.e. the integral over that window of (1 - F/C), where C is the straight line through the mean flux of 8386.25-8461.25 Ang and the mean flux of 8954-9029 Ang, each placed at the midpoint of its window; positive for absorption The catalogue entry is 2.41 Ang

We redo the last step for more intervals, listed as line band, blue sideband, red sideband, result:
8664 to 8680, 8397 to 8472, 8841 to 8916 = 0.6 Ang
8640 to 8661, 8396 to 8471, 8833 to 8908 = 1.1 Ang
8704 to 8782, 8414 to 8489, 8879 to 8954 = 1.1 Ang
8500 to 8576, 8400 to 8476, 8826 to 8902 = 3.8 Ang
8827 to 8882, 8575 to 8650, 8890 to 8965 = 0.8 Ang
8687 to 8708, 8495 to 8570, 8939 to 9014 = -0.5 Ang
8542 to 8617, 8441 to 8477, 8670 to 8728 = 2.4 Ang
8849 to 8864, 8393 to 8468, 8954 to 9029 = 0.2 Ang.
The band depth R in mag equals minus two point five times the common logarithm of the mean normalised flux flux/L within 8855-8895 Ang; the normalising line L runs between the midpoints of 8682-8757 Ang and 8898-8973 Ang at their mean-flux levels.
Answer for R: 0.02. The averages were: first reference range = 22.9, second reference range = 22.3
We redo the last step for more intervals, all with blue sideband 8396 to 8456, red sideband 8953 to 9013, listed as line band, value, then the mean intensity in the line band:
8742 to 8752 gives 0.05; 22.3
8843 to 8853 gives 0.02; 22.6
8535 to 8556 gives 0.18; 20.5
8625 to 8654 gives 0.03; 23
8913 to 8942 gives 0.02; 22.2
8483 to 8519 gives 0.05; 23.3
